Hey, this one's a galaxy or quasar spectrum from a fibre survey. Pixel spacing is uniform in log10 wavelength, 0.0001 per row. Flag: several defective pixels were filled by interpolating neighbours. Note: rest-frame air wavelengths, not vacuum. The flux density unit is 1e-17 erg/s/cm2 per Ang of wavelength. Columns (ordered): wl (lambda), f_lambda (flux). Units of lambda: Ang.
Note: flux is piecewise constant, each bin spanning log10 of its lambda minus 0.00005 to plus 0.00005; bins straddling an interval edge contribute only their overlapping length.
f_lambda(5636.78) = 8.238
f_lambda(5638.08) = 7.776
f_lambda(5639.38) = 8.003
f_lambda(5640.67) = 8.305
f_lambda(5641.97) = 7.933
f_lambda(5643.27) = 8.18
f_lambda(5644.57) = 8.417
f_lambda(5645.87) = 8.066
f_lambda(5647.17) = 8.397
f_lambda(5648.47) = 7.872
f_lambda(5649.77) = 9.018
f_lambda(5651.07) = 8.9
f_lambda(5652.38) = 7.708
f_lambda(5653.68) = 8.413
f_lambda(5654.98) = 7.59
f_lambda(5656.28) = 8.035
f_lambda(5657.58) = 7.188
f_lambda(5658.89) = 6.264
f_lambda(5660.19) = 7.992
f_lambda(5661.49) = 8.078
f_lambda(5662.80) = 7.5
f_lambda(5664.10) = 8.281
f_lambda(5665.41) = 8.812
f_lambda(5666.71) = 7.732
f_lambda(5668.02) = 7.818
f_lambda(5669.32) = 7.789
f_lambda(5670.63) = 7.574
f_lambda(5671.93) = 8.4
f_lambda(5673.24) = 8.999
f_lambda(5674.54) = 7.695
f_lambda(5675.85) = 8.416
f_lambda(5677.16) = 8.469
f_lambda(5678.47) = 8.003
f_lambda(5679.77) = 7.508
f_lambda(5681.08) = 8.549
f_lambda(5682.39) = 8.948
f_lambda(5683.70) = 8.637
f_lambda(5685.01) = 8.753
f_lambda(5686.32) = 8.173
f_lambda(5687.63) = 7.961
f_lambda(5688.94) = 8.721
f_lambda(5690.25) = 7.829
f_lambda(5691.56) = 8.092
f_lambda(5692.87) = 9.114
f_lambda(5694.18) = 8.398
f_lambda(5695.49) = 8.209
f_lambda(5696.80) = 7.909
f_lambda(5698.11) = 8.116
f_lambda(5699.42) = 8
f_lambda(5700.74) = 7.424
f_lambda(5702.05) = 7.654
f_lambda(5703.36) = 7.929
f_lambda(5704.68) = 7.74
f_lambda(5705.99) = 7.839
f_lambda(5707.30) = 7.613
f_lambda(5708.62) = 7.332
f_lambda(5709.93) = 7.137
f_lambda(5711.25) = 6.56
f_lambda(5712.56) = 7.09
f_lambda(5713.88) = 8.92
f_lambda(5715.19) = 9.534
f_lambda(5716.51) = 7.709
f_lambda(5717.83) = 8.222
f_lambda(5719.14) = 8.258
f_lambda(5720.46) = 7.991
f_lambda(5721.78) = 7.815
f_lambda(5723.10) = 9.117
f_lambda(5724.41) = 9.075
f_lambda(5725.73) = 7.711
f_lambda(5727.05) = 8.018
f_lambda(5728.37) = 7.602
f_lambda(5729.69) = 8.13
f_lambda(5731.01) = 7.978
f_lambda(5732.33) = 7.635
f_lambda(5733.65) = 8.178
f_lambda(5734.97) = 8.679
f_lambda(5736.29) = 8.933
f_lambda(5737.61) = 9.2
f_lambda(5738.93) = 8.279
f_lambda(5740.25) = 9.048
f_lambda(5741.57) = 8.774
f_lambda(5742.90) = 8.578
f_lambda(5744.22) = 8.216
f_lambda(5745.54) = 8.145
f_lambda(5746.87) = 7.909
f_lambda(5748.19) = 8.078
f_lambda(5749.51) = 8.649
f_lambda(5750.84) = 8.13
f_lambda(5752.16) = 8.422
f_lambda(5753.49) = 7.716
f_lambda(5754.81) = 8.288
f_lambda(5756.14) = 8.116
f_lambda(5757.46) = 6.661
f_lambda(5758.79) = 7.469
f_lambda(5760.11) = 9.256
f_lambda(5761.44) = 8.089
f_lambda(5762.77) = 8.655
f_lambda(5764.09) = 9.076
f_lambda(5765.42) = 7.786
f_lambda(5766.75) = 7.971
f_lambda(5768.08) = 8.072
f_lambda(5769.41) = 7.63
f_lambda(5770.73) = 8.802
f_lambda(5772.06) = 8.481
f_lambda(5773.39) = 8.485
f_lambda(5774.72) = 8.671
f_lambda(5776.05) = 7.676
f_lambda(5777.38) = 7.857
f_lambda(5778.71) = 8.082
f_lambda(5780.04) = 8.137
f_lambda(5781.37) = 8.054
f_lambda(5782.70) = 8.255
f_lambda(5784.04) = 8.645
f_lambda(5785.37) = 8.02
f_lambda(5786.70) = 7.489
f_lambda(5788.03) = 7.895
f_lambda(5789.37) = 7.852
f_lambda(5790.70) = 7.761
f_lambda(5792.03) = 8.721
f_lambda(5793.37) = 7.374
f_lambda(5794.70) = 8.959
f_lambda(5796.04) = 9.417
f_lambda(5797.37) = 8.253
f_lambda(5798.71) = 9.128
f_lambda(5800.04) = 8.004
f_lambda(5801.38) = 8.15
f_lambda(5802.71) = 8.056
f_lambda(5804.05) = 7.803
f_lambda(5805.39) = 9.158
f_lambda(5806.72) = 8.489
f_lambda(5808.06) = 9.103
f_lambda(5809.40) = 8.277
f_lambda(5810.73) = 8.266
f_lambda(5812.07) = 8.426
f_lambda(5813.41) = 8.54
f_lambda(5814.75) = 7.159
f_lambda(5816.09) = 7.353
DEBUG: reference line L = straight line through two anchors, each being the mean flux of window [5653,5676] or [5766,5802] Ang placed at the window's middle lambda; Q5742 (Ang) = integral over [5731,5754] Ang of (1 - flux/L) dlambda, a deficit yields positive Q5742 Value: -0.8 Ang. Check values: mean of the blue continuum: 7.91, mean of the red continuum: 8.21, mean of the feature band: 8.38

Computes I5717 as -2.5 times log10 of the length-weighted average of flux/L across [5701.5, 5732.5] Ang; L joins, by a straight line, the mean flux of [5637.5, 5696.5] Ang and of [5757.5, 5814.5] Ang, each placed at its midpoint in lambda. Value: 0.03 mag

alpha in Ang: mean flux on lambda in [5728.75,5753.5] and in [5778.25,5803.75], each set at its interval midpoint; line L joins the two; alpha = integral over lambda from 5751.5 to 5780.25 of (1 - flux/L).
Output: 0.5 Ang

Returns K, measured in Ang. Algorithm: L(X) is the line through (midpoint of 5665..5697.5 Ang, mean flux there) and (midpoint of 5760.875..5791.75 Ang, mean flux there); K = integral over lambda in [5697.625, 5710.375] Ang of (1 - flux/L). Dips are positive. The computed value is 0.9 Ang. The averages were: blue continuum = 8.26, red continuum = 8.16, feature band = 7.68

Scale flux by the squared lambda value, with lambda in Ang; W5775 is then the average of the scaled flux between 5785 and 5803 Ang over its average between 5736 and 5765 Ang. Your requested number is 1.00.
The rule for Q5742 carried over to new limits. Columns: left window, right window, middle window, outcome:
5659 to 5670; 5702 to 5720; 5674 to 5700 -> -1.3 Ang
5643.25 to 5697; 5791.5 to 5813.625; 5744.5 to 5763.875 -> 0.5 Ang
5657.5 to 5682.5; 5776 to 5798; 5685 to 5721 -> 0.2 Ang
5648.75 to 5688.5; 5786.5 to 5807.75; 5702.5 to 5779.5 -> 0.6 Ang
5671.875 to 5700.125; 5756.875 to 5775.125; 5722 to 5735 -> 0.1 Ang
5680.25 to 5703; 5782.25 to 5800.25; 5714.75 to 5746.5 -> -0.4 Ang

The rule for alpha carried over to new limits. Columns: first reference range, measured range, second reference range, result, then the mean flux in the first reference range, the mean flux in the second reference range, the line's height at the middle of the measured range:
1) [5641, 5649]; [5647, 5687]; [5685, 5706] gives 0.1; 8.15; 8.1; 8.13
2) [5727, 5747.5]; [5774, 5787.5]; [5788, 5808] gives 0.4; 8.34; 8.37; 8.36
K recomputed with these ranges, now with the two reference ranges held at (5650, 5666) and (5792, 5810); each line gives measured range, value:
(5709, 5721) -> 0.3 Ang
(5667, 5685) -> -0.5 Ang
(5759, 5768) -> -0.1 Ang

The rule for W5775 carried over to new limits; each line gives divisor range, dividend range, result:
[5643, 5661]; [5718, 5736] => 1.05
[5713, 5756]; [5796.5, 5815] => 1.03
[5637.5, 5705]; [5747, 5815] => 1.06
